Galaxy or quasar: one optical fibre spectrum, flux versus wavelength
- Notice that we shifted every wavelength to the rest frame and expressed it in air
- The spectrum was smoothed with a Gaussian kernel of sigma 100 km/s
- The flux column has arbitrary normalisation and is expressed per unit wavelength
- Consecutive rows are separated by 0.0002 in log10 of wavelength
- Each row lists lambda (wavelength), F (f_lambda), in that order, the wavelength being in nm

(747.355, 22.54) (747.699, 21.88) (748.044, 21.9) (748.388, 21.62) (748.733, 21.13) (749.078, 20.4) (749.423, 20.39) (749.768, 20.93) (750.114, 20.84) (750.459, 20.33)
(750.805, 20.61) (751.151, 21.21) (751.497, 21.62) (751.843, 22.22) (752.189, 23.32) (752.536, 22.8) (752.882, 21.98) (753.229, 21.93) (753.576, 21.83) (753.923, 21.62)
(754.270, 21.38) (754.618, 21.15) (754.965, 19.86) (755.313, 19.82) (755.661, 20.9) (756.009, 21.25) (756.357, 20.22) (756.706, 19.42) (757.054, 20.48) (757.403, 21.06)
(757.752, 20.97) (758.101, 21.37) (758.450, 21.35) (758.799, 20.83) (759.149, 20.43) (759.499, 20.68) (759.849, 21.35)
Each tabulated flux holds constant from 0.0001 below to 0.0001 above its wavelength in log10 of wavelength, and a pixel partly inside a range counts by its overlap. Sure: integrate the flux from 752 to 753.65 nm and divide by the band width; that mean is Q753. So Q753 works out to 22.4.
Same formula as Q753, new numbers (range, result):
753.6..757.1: 20.7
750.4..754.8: 21.7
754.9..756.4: 20.5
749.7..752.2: 21.3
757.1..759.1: 21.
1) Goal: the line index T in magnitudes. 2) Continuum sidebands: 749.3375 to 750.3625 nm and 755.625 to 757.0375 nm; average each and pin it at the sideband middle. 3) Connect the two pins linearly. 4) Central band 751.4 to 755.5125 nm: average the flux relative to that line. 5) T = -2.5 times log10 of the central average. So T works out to -0.06 mag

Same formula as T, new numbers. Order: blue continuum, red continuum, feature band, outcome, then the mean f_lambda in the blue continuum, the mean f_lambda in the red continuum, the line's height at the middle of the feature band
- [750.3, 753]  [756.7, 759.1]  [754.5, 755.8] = 0.05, 21.8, 20.9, 21.3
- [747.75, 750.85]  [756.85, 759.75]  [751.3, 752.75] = -0.08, 21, 20.9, 20.9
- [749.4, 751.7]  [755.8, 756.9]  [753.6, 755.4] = -0.02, 20.9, 20.3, 20.5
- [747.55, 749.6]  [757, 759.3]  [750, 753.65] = -0.03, 21.2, 21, 21.1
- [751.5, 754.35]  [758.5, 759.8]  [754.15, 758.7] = 0.03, 22.1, 20.8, 21.4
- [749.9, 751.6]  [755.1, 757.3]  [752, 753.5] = -0.09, 20.9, 20.4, 20.7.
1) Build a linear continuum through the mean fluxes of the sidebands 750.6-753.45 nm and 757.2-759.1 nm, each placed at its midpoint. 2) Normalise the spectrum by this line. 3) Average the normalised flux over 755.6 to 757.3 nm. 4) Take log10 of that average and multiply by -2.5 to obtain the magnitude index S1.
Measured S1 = 0.04 mag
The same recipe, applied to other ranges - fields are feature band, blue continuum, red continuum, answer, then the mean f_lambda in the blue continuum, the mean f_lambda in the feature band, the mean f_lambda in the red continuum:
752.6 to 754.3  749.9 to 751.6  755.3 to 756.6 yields -0.06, 20.9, 21.9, 20.6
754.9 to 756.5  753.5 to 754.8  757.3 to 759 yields 0.05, 21.5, 20.5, 21.1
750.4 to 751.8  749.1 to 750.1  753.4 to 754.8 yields -0.01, 20.6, 21.1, 21.5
